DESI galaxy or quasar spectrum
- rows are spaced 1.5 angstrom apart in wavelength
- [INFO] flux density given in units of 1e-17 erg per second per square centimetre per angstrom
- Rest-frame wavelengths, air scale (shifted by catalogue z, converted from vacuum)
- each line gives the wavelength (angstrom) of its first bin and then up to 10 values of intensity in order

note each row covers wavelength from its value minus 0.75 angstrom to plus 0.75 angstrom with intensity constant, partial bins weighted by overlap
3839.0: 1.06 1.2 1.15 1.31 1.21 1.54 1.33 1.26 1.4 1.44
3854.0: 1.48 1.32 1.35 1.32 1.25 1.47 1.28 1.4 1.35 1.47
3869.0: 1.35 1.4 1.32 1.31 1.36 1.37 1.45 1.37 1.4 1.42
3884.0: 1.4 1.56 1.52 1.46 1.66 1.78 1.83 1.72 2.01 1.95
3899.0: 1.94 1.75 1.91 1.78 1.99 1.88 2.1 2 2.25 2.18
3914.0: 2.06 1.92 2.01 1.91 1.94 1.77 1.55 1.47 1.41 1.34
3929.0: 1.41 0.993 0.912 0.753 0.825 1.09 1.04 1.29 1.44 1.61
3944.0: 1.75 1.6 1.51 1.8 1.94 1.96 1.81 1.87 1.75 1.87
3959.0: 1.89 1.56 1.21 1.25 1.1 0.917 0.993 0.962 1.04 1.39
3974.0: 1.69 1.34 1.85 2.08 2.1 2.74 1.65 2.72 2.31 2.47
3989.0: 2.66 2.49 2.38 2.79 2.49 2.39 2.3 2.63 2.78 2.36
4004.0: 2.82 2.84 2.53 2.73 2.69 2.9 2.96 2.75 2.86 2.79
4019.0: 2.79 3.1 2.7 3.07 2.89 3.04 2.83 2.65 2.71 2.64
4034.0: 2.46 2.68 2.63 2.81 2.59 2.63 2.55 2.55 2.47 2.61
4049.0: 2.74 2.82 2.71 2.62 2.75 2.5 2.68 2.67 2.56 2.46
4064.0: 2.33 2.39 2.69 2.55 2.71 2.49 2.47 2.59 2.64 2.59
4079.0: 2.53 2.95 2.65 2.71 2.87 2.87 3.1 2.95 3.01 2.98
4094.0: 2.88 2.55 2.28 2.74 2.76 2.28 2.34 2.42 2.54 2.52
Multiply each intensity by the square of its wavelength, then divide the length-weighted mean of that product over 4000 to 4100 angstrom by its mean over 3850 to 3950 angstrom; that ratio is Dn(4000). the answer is 1.88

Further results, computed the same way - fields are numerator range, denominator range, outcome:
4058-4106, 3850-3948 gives 1.87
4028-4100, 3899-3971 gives 1.80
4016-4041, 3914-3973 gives 1.98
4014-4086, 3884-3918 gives 1.55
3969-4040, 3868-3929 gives 1.55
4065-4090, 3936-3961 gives 1.75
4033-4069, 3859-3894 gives 1.97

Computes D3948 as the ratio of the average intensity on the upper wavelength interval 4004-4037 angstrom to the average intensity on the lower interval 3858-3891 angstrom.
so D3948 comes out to 2.0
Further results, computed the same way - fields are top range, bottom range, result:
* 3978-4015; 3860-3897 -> 1.71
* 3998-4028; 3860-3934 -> 1.73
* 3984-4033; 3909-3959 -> 1.68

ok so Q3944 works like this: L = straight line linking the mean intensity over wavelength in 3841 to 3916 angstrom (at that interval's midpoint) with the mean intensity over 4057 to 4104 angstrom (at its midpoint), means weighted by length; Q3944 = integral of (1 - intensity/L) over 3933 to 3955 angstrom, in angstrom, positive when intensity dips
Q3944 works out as 5.0 angstrom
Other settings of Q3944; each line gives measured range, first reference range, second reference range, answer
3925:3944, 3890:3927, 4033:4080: 7.6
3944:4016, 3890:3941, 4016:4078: 3.6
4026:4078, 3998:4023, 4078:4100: 2.8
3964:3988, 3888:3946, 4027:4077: 4.5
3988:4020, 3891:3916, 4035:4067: -3.6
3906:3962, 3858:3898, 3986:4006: 9.8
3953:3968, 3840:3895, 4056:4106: 3.5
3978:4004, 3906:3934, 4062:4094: -3.7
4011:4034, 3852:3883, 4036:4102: -4.6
